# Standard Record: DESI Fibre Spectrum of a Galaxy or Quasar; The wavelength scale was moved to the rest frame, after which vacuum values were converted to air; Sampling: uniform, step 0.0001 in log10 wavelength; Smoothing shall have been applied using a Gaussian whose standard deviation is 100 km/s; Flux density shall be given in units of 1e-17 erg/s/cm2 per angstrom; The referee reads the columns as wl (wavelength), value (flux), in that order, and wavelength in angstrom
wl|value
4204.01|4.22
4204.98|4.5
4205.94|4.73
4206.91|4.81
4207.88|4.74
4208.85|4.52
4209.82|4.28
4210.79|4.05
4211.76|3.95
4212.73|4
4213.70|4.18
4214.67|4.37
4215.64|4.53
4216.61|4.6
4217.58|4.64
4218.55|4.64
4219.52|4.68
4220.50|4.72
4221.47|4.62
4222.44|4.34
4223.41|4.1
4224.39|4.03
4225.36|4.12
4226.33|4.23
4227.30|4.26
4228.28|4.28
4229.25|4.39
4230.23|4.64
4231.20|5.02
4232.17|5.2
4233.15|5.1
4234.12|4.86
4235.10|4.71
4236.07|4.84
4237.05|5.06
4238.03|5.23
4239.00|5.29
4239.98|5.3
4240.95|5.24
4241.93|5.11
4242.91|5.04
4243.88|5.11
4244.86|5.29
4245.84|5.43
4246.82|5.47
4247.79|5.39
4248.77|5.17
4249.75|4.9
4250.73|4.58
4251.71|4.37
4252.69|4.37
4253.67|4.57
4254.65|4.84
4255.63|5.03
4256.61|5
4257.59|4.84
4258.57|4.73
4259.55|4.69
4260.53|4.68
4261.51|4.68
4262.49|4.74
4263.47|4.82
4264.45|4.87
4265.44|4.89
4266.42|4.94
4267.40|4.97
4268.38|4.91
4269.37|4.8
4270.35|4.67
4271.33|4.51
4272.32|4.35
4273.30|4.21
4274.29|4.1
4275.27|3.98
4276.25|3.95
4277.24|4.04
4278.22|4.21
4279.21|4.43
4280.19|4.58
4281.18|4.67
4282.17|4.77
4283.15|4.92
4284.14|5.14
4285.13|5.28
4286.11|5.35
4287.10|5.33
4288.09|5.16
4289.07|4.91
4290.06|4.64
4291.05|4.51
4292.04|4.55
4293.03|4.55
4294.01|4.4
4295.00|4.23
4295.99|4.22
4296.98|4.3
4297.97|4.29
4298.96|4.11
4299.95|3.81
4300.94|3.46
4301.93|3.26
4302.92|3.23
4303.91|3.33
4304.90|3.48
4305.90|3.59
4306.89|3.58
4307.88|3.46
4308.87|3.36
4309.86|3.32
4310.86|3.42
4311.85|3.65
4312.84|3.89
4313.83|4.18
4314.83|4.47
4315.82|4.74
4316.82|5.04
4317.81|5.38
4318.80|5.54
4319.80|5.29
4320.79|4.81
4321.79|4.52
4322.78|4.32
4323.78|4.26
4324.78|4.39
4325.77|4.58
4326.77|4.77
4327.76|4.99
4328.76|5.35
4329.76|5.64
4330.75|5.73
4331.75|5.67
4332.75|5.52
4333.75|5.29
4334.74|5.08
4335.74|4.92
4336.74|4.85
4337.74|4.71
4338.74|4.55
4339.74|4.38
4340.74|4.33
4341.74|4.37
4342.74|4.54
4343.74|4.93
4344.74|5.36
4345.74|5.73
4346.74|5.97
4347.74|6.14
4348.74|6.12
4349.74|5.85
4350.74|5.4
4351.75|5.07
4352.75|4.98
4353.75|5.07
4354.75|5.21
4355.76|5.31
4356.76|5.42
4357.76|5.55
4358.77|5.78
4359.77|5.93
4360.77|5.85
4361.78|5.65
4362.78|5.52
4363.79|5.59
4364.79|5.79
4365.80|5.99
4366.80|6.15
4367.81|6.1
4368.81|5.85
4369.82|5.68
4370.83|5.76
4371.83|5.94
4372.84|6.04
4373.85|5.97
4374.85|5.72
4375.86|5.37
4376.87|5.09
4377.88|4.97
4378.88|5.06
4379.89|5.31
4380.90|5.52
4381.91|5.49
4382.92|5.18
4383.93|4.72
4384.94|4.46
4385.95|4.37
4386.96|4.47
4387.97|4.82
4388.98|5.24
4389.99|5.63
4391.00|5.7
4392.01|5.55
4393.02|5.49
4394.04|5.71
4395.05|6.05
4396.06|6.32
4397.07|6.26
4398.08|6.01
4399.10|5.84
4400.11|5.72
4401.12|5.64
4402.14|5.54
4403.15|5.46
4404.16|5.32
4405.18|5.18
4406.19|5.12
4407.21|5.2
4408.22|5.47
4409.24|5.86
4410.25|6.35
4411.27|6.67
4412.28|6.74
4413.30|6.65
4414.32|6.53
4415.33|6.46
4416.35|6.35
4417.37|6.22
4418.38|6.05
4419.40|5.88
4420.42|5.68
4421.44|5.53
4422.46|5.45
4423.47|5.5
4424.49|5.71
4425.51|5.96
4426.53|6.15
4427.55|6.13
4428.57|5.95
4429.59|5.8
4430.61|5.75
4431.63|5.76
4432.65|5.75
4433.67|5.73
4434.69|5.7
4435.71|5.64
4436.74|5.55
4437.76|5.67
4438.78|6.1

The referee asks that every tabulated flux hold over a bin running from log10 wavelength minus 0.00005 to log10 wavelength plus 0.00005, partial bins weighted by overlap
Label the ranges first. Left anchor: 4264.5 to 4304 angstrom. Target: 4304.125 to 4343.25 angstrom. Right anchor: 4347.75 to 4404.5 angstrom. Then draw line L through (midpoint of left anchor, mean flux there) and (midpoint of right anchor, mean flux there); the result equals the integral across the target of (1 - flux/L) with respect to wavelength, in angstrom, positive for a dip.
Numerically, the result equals 3.0 angstrom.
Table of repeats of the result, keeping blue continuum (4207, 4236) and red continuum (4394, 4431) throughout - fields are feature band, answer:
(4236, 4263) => -1.58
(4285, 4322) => 5.98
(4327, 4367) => 0.52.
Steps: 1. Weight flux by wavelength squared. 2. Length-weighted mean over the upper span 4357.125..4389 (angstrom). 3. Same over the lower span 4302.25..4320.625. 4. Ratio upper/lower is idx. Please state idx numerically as 1.38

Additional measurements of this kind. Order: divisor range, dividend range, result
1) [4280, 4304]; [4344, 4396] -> 1.28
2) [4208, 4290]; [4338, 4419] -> 1.25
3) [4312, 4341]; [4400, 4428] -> 1.26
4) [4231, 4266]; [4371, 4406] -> 1.17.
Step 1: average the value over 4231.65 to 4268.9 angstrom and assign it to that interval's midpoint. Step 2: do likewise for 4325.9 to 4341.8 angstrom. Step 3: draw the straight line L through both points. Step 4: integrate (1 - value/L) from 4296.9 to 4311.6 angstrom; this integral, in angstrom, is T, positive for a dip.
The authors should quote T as 4.2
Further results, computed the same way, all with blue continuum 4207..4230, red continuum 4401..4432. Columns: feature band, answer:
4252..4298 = 1.4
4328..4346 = 0.8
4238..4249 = -1.7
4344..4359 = -0.4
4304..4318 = 3.2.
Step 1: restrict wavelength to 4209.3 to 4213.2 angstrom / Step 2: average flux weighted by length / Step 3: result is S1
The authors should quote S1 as 4.07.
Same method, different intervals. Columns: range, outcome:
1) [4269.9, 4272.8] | 4.5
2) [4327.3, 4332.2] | 5.48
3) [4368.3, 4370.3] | 5.77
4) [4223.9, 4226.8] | 4.13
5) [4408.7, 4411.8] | 6.29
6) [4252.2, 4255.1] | 4.59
